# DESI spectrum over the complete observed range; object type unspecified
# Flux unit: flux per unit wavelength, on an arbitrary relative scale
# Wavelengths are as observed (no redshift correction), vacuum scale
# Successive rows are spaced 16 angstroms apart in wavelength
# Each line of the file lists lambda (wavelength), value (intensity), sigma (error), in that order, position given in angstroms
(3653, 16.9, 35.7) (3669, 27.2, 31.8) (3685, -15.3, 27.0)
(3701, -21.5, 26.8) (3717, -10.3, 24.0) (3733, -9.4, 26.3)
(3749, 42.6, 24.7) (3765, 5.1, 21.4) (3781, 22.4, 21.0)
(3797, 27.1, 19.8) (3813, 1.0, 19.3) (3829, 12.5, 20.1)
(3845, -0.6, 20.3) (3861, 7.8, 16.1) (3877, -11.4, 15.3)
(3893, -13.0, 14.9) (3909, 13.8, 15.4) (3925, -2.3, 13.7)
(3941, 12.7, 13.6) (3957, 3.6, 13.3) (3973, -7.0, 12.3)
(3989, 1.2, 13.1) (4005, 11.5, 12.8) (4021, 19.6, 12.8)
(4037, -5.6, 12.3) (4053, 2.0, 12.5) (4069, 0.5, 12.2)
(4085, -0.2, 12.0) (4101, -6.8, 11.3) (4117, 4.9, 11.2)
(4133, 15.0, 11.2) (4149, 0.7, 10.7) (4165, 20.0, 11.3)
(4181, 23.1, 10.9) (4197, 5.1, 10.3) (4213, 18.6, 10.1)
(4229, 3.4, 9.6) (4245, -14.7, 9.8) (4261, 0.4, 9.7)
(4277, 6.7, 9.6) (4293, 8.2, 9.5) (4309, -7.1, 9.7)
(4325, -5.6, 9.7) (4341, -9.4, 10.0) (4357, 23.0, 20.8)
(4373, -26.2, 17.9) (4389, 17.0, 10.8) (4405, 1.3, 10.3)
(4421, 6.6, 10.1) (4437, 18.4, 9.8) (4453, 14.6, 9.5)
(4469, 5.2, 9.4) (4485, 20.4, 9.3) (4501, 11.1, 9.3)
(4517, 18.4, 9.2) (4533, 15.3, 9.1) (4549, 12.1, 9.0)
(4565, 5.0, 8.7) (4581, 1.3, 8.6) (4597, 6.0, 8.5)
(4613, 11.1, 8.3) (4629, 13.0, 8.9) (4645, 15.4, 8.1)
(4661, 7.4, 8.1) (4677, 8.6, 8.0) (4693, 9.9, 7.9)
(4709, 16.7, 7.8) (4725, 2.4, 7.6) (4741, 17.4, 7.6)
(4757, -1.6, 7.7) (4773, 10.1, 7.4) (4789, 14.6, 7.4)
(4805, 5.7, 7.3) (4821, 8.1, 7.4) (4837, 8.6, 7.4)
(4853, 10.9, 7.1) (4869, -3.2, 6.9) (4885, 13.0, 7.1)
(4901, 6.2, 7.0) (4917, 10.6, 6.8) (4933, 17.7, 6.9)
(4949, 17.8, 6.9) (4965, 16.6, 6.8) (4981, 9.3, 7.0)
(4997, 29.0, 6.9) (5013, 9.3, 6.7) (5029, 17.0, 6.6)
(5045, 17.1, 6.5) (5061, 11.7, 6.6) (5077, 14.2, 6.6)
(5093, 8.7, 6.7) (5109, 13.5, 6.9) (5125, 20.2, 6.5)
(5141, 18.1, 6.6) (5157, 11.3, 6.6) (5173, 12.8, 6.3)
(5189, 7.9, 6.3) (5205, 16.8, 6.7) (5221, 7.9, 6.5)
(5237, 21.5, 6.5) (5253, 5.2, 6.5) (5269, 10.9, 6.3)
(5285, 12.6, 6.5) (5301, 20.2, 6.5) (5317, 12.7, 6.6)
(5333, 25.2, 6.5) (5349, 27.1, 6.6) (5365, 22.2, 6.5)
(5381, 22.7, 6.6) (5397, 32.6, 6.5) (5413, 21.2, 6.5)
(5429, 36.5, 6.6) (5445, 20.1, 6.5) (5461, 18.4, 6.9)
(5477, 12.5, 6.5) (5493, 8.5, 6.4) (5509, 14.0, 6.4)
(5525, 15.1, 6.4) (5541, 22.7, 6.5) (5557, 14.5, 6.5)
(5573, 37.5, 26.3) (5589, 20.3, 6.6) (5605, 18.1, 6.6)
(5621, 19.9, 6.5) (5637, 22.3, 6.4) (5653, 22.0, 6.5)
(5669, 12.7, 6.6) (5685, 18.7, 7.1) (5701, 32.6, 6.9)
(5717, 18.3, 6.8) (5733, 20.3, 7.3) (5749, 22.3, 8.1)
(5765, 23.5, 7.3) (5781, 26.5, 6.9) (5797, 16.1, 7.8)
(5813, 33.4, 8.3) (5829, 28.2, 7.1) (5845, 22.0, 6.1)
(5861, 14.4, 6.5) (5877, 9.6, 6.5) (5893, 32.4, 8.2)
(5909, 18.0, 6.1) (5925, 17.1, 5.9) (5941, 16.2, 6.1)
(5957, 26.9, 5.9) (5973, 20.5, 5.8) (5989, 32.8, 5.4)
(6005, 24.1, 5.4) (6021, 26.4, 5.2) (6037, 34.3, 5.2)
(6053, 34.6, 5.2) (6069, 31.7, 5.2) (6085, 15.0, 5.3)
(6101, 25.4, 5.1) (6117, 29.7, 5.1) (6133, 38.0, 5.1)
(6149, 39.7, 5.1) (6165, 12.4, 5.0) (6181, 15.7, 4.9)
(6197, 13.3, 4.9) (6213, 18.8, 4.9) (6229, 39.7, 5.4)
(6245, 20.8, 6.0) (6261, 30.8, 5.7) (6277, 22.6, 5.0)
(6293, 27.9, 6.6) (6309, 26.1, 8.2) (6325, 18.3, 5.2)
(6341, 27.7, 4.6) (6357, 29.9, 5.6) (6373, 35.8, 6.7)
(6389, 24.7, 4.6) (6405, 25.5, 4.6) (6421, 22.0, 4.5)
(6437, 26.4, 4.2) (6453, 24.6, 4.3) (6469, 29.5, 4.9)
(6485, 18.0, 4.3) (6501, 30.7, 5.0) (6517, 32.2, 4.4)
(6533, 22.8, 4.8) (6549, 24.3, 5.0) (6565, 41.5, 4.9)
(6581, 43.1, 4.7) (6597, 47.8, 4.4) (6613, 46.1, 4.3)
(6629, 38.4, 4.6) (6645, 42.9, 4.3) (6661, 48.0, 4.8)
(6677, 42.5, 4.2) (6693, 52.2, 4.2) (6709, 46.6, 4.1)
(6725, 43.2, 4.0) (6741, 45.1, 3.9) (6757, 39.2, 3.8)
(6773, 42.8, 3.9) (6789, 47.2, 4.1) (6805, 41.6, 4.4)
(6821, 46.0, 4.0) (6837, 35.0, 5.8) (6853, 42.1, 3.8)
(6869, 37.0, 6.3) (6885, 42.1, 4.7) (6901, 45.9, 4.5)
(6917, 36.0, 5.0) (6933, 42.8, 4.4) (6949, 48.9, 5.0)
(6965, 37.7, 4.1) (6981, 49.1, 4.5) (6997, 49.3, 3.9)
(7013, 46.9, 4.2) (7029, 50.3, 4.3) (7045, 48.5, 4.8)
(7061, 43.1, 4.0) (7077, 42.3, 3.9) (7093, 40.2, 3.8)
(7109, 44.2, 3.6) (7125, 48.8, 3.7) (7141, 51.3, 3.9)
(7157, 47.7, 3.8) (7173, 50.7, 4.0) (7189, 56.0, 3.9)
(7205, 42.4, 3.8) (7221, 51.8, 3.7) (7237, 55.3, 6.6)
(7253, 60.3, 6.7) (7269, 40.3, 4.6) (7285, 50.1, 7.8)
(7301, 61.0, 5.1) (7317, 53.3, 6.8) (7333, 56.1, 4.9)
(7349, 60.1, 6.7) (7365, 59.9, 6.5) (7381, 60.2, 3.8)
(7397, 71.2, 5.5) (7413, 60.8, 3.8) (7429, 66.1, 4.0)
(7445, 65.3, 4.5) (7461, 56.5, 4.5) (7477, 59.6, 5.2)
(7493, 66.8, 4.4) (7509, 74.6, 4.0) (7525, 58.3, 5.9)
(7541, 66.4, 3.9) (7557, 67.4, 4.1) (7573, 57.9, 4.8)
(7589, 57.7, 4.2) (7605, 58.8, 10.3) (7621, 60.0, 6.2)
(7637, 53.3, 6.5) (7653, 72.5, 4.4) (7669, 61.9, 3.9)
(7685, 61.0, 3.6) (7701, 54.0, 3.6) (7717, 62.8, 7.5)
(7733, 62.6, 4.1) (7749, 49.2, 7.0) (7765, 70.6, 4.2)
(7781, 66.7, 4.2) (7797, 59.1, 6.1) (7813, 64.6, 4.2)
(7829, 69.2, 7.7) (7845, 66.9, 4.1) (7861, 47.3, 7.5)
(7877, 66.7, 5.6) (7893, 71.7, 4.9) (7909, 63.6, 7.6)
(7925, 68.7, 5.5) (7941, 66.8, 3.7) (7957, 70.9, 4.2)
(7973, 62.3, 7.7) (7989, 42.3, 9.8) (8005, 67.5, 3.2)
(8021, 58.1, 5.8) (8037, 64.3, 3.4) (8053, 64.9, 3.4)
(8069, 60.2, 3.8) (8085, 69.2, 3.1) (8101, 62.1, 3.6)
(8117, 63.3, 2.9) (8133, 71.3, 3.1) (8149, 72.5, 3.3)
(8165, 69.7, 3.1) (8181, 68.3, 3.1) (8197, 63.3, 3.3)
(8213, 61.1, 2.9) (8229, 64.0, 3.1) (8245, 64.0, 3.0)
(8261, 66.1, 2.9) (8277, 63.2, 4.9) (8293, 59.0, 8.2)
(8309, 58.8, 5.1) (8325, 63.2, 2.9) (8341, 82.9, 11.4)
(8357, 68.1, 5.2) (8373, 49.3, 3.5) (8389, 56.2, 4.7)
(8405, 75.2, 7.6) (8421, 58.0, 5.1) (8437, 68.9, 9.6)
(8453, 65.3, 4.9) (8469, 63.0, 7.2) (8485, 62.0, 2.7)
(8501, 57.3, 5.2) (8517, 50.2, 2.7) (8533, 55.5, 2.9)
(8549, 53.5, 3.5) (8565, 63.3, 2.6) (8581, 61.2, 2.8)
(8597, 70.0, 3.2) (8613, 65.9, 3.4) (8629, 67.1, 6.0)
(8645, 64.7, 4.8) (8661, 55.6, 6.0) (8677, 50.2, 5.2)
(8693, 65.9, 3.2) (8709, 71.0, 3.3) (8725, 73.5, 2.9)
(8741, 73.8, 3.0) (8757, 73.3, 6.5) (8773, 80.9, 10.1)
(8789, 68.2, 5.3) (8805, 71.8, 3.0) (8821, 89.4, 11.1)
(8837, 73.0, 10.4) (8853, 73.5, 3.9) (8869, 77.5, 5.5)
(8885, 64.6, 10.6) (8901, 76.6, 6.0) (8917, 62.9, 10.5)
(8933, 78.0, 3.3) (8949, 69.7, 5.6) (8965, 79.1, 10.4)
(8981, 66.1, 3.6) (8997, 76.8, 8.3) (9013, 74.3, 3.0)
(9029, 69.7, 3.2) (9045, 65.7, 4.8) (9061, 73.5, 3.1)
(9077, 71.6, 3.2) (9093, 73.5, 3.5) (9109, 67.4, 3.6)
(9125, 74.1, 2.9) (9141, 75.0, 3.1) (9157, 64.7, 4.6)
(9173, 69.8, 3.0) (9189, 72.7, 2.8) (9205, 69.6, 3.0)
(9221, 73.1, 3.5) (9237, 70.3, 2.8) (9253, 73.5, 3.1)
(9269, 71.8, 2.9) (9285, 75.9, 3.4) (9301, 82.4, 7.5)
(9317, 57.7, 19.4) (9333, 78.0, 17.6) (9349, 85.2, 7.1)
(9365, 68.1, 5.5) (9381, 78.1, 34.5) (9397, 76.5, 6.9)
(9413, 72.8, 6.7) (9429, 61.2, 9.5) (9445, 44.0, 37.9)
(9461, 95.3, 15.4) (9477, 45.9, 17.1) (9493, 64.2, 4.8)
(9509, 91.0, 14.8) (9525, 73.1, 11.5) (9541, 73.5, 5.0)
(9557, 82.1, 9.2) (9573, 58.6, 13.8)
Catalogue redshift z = 0.65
